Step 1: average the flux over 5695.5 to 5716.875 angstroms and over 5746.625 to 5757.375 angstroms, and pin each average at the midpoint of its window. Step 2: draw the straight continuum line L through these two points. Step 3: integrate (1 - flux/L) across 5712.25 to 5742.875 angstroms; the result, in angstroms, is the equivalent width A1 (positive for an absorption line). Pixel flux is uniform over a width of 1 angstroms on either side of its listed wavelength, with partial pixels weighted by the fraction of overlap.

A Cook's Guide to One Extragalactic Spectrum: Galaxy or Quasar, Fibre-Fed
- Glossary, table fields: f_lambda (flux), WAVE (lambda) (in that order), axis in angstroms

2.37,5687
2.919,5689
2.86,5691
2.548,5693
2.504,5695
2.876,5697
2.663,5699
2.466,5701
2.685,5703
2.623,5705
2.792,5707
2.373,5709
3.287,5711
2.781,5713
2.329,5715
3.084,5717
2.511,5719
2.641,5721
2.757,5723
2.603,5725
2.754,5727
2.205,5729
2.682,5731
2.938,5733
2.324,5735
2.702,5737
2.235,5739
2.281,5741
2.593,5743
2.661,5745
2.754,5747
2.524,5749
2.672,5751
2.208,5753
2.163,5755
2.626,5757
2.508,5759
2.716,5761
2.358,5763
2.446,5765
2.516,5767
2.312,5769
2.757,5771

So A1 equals 0.1 angstroms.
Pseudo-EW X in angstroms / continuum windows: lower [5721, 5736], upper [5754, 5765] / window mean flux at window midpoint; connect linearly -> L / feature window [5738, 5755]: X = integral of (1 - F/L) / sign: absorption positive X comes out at 0.4 angstroms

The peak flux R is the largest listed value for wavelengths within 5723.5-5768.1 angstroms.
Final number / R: 2.938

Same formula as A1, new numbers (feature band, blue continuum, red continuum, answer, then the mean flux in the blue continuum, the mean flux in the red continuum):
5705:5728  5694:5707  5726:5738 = -0.80 angstroms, 2.65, 2.6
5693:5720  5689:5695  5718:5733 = -0.18 angstroms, 2.71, 2.62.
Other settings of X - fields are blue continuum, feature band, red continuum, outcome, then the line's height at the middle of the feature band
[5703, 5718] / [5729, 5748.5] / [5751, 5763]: 0.12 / 2.57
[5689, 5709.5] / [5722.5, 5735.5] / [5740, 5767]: -0.21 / 2.57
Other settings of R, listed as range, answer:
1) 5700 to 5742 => 3.287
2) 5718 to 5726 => 2.757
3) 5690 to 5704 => 2.876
